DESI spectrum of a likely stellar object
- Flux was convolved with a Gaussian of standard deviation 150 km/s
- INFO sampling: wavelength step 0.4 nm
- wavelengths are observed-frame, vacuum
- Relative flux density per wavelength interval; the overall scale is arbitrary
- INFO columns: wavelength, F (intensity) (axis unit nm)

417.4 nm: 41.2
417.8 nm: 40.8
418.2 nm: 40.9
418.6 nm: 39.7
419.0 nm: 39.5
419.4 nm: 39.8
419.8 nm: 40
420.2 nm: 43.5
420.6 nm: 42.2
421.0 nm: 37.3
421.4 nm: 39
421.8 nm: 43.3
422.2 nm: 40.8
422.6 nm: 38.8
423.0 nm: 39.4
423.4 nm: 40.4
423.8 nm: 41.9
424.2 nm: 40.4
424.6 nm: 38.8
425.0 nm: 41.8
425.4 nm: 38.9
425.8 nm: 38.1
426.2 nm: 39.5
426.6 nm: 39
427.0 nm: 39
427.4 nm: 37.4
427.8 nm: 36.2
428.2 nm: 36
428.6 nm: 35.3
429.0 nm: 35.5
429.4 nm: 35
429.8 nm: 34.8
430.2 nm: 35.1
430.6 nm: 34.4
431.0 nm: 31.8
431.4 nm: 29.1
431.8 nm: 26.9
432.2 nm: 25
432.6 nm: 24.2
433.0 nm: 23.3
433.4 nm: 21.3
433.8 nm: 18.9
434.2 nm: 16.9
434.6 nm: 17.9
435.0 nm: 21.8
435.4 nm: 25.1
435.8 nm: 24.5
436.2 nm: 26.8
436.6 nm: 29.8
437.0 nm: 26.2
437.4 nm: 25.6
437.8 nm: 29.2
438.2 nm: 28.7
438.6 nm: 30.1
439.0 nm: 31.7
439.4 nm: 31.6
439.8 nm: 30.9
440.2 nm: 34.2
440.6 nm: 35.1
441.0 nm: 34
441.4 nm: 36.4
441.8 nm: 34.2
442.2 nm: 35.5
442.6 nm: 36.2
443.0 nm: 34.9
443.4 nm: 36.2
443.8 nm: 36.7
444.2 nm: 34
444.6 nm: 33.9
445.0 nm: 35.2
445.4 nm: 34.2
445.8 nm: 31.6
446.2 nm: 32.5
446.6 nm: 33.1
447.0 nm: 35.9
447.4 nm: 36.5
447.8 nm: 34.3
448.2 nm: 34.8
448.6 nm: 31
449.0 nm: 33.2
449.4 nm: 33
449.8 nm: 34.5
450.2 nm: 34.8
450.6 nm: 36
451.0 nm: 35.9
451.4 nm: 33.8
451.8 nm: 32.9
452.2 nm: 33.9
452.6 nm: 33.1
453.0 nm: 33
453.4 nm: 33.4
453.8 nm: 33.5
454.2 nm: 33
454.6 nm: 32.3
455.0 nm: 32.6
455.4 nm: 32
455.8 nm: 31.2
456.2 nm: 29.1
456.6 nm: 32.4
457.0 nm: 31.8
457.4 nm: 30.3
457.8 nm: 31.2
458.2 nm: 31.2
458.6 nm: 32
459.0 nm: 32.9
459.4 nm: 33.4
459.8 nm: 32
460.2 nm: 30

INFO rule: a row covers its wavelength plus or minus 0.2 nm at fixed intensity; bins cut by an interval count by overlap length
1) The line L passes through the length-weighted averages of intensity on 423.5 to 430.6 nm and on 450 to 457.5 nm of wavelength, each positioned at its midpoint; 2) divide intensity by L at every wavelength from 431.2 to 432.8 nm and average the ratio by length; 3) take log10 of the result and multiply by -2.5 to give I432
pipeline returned 0.37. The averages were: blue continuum 37.7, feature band 26.3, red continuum 32.9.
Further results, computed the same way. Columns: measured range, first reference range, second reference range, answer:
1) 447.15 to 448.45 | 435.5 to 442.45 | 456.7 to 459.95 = -0.12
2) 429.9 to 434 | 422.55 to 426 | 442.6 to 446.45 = 0.36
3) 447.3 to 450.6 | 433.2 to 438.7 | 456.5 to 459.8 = -0.18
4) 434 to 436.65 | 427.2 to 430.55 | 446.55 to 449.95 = 0.46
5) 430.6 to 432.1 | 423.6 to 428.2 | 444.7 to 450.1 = 0.26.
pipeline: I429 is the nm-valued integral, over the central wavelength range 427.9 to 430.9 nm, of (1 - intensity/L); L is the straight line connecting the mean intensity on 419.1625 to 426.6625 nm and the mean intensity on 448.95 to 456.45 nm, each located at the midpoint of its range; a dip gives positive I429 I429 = 0.28 nm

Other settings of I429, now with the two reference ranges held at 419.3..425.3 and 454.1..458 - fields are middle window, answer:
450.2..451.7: -0.10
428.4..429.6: 0.11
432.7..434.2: 0.67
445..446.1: 0.03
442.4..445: -0.04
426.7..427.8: 0.04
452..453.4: -0.04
